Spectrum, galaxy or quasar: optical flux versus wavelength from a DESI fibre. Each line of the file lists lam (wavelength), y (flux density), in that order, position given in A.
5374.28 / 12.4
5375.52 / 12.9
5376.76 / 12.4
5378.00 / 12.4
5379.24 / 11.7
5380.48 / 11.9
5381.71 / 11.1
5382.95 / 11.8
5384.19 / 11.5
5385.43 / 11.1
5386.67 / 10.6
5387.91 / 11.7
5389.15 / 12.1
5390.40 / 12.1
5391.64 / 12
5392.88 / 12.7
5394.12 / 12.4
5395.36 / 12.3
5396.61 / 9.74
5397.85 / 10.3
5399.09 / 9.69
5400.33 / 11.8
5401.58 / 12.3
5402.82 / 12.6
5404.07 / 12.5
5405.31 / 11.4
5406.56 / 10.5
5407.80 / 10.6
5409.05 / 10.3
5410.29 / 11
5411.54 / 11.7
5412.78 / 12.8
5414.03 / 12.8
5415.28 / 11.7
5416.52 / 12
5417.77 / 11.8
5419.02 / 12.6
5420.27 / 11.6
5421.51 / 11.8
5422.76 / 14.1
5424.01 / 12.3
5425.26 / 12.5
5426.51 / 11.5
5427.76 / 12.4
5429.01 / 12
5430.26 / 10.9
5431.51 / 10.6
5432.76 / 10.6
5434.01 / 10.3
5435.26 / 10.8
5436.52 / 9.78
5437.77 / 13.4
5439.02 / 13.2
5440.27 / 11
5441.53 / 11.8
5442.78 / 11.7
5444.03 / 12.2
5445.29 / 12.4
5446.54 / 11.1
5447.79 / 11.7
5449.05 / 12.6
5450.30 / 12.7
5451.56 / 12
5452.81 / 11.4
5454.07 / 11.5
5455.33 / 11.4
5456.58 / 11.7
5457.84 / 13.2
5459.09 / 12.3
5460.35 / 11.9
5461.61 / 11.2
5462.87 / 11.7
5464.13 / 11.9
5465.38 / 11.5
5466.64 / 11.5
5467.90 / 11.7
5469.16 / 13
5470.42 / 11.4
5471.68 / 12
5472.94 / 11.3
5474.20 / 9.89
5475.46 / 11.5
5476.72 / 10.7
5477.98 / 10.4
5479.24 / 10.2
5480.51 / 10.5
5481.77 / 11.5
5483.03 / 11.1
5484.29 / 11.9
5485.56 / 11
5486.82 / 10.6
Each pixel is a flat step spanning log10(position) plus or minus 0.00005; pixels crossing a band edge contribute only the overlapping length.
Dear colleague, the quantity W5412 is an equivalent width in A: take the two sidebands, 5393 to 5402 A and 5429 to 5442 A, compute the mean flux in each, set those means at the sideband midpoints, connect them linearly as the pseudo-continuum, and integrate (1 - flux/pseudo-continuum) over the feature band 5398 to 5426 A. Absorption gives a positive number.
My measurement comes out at -1.3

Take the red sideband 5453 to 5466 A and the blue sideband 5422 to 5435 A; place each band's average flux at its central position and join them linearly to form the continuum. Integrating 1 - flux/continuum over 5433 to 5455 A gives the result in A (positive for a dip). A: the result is 0.07 A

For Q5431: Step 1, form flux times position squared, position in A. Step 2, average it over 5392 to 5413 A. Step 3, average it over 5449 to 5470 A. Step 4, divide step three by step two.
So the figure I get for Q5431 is 1.1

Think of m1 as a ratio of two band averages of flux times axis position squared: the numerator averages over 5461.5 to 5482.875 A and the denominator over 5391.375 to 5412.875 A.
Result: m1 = 1.0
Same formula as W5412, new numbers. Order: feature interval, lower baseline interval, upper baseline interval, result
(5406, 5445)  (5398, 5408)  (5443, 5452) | 0.2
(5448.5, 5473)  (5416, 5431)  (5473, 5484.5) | -1.4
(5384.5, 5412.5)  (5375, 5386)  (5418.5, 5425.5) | 1.6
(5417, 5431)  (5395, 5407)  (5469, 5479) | -1.1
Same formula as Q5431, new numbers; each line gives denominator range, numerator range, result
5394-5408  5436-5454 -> 1.07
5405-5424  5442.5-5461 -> 1.03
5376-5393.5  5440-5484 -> 1.01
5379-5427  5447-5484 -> 1.01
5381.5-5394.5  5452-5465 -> 1.03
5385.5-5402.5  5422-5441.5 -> 1.03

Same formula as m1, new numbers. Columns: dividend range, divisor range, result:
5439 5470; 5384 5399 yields 1.06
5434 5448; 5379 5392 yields 1.03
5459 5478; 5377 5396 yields 1.00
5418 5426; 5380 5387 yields 1.11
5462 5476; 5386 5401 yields 1.04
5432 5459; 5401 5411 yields 1.05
